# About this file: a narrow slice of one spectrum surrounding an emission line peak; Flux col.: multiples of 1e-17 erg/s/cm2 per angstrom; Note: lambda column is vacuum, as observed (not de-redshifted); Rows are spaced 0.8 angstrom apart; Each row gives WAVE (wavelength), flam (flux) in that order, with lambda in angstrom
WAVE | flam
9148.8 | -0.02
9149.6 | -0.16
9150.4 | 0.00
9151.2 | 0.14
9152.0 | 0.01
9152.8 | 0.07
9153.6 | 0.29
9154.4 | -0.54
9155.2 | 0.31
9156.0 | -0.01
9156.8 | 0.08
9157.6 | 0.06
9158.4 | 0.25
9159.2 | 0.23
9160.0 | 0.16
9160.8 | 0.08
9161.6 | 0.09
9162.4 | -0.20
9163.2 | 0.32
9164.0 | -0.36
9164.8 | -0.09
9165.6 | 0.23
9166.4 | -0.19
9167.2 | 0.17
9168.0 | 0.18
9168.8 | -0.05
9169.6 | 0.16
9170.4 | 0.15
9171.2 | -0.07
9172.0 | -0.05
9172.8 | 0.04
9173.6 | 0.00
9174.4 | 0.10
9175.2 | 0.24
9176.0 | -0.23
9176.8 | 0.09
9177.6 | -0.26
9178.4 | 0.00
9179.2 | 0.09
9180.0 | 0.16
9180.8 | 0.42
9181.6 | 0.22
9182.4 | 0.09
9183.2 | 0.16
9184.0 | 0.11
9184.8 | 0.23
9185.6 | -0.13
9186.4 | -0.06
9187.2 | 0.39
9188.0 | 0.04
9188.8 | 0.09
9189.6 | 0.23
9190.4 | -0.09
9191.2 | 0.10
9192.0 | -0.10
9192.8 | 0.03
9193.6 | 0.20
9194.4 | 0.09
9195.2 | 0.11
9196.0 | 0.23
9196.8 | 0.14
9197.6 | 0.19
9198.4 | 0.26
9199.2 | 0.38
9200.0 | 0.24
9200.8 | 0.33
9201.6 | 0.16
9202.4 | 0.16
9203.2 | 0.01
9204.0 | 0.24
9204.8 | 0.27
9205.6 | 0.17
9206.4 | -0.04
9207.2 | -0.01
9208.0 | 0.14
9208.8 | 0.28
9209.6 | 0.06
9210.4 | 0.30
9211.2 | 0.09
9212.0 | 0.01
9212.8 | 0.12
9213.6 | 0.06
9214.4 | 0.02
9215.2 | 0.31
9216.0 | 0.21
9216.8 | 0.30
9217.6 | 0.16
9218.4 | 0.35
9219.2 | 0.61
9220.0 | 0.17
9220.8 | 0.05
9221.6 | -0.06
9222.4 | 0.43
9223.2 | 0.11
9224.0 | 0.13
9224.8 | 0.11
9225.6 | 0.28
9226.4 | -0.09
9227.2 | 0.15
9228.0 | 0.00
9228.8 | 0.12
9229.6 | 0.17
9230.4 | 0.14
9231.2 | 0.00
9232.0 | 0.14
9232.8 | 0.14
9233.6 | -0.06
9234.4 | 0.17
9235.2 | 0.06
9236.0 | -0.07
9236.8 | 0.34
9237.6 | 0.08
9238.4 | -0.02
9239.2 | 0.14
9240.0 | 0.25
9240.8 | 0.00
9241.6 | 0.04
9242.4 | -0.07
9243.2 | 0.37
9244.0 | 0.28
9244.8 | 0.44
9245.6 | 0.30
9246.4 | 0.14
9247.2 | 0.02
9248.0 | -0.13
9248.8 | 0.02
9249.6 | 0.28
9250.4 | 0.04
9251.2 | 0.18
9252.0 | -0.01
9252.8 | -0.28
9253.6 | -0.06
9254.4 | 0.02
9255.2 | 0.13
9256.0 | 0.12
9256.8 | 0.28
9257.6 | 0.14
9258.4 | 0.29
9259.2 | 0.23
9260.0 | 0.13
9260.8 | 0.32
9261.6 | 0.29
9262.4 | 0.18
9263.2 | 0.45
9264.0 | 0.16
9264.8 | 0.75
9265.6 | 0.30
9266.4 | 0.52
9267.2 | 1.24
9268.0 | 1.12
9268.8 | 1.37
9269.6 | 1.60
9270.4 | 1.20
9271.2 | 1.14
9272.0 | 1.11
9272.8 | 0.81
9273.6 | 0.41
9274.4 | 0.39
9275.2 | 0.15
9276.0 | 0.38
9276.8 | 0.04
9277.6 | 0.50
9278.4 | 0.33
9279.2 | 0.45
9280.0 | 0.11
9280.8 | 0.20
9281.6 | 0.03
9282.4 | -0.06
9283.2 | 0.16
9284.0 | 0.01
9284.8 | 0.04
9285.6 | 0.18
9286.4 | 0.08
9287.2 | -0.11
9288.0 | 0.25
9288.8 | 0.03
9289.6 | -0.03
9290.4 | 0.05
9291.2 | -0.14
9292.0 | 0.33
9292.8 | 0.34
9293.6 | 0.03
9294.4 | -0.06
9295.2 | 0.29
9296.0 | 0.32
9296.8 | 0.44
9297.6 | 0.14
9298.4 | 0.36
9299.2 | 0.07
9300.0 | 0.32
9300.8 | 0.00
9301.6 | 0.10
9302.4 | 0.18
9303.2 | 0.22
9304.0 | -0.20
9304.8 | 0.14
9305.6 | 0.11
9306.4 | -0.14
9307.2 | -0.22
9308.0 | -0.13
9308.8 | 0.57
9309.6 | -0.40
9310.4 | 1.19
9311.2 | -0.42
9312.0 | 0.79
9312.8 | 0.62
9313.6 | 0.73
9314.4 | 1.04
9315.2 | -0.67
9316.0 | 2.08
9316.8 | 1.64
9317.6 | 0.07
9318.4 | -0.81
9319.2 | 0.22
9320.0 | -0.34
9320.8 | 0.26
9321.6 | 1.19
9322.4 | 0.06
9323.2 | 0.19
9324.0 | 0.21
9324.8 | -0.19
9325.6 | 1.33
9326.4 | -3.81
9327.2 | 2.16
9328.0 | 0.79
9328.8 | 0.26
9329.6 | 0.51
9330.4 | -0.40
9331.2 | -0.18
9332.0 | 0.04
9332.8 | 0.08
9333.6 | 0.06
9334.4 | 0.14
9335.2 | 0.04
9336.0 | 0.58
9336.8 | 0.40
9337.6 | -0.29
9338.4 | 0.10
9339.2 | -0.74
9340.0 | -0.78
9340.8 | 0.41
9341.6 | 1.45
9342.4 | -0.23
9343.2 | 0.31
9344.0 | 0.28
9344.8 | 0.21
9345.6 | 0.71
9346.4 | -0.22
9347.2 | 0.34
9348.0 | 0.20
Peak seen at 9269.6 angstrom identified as H-gamma 4340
